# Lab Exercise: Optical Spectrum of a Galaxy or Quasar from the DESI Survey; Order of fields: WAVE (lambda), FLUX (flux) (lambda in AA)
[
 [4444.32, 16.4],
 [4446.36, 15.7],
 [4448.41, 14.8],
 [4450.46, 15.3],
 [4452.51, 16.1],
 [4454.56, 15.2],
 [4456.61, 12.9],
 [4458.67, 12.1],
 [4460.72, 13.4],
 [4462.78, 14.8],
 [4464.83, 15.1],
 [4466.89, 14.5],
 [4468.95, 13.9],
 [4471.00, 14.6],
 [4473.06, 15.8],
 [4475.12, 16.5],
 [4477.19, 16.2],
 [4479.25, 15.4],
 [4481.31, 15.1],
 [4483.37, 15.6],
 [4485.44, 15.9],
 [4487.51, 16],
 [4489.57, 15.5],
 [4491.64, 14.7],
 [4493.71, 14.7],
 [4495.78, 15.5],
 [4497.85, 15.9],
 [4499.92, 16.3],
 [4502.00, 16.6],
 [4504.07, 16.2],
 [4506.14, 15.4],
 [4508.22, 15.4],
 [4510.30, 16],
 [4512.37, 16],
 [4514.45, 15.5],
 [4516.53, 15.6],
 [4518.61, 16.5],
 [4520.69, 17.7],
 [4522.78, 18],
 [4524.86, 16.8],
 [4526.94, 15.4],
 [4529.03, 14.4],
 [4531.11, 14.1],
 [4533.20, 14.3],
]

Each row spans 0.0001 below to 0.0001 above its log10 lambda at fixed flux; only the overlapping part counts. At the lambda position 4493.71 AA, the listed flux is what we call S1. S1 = 14.7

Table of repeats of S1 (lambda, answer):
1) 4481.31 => 15.1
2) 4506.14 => 15.4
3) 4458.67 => 12.1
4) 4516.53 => 15.6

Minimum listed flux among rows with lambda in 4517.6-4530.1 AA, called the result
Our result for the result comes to 14.4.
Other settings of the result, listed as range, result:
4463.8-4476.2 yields 13.9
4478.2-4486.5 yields 15.1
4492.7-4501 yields 14.7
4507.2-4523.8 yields 15.4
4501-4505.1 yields 16.2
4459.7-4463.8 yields 13.4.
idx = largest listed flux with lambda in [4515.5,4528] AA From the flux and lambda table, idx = 18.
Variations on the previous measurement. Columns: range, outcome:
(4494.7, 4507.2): 16.6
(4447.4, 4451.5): 15.3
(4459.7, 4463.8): 14.8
